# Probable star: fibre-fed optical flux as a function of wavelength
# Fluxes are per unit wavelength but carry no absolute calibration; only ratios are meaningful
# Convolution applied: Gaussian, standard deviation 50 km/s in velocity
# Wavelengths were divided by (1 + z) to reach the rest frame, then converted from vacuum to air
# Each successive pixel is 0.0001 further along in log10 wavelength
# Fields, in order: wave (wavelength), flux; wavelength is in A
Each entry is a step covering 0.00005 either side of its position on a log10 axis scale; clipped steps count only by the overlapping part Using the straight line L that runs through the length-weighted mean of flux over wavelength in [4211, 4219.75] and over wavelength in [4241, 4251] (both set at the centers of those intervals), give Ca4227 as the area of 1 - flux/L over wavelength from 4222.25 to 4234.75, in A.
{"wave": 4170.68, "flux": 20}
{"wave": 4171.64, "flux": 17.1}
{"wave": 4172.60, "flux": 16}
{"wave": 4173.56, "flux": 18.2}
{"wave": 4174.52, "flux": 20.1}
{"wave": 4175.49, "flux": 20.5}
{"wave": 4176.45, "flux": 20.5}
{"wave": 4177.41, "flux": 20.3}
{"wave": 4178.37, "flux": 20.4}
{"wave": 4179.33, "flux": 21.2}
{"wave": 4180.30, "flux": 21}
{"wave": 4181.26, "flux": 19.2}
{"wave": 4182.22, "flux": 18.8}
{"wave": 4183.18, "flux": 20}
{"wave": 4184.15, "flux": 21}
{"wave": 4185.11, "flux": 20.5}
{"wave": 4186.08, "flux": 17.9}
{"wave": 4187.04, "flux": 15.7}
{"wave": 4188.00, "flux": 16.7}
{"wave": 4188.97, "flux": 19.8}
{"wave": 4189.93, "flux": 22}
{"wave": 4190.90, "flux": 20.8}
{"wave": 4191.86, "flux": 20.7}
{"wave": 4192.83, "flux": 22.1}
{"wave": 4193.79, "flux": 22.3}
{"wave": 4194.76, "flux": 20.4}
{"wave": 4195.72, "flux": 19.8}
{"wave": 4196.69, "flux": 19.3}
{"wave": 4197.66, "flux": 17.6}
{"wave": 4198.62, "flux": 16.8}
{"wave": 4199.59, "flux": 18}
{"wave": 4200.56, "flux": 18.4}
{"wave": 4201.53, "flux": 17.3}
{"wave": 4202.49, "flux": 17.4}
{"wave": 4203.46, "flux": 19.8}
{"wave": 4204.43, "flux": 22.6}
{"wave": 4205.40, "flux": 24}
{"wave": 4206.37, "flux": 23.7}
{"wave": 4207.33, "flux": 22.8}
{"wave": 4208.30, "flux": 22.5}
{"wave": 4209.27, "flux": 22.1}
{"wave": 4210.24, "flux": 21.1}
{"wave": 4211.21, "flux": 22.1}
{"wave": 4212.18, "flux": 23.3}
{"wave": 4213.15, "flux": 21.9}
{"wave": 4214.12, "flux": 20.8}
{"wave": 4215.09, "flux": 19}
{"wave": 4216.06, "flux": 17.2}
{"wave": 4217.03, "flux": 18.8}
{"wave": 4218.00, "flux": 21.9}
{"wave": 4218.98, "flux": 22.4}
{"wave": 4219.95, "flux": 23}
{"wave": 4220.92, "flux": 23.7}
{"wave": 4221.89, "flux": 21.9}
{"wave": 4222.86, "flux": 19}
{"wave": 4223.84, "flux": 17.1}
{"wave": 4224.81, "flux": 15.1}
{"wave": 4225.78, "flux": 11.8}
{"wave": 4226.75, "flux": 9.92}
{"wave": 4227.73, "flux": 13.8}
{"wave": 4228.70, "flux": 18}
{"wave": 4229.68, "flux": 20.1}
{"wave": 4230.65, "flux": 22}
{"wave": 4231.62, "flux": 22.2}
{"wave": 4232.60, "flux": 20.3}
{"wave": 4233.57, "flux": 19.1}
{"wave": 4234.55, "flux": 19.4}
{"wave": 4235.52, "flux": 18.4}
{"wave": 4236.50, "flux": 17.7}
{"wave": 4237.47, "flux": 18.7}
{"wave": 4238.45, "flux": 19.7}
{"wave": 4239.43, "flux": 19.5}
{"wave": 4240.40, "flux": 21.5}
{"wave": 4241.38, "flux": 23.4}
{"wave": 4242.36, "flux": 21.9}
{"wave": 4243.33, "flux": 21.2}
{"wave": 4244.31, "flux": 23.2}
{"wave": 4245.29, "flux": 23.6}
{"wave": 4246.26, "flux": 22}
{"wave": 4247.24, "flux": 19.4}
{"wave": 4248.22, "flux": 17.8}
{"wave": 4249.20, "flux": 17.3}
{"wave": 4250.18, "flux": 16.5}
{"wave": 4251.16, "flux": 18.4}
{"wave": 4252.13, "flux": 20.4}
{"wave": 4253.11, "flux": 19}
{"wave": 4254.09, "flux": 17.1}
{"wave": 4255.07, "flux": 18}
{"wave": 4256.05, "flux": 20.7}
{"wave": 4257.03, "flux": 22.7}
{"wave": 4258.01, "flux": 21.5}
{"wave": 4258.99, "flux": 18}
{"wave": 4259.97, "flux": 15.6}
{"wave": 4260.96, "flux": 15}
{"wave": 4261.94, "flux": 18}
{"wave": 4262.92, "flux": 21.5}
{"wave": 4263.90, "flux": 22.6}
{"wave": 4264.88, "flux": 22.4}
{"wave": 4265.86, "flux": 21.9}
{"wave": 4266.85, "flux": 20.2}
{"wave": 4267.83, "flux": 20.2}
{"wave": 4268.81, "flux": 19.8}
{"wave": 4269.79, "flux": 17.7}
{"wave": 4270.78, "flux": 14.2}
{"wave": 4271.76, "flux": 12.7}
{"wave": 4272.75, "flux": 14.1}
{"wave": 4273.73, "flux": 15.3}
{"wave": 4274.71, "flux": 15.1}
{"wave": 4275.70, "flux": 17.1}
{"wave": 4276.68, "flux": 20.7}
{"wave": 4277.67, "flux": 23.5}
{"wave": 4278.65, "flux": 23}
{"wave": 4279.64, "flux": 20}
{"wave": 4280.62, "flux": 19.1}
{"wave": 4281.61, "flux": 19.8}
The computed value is 1.9 A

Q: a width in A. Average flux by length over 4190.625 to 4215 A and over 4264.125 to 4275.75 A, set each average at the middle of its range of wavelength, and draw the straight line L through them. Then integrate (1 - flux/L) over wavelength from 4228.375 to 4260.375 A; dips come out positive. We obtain -1.7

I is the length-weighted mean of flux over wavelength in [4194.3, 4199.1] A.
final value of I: 18.8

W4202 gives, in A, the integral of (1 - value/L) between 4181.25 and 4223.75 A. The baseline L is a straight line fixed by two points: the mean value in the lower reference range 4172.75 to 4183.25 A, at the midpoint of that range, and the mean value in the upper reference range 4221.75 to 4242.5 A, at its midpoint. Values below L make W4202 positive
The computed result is -2.4 A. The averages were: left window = 19.9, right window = 18.5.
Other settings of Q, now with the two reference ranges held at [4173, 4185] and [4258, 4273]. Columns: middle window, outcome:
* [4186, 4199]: 0.2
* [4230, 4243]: -0.9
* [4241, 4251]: -0.9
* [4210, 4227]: -0.2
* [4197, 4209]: -0.3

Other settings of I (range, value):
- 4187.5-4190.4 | 19.5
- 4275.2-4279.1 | 21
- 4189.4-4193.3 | 21.4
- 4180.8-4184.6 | 19.7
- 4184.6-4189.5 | 18.2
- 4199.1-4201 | 18.1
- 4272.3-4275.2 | 14.9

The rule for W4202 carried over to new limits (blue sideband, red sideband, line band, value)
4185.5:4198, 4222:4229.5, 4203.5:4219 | -3.84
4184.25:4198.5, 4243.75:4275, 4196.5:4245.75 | -1.60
